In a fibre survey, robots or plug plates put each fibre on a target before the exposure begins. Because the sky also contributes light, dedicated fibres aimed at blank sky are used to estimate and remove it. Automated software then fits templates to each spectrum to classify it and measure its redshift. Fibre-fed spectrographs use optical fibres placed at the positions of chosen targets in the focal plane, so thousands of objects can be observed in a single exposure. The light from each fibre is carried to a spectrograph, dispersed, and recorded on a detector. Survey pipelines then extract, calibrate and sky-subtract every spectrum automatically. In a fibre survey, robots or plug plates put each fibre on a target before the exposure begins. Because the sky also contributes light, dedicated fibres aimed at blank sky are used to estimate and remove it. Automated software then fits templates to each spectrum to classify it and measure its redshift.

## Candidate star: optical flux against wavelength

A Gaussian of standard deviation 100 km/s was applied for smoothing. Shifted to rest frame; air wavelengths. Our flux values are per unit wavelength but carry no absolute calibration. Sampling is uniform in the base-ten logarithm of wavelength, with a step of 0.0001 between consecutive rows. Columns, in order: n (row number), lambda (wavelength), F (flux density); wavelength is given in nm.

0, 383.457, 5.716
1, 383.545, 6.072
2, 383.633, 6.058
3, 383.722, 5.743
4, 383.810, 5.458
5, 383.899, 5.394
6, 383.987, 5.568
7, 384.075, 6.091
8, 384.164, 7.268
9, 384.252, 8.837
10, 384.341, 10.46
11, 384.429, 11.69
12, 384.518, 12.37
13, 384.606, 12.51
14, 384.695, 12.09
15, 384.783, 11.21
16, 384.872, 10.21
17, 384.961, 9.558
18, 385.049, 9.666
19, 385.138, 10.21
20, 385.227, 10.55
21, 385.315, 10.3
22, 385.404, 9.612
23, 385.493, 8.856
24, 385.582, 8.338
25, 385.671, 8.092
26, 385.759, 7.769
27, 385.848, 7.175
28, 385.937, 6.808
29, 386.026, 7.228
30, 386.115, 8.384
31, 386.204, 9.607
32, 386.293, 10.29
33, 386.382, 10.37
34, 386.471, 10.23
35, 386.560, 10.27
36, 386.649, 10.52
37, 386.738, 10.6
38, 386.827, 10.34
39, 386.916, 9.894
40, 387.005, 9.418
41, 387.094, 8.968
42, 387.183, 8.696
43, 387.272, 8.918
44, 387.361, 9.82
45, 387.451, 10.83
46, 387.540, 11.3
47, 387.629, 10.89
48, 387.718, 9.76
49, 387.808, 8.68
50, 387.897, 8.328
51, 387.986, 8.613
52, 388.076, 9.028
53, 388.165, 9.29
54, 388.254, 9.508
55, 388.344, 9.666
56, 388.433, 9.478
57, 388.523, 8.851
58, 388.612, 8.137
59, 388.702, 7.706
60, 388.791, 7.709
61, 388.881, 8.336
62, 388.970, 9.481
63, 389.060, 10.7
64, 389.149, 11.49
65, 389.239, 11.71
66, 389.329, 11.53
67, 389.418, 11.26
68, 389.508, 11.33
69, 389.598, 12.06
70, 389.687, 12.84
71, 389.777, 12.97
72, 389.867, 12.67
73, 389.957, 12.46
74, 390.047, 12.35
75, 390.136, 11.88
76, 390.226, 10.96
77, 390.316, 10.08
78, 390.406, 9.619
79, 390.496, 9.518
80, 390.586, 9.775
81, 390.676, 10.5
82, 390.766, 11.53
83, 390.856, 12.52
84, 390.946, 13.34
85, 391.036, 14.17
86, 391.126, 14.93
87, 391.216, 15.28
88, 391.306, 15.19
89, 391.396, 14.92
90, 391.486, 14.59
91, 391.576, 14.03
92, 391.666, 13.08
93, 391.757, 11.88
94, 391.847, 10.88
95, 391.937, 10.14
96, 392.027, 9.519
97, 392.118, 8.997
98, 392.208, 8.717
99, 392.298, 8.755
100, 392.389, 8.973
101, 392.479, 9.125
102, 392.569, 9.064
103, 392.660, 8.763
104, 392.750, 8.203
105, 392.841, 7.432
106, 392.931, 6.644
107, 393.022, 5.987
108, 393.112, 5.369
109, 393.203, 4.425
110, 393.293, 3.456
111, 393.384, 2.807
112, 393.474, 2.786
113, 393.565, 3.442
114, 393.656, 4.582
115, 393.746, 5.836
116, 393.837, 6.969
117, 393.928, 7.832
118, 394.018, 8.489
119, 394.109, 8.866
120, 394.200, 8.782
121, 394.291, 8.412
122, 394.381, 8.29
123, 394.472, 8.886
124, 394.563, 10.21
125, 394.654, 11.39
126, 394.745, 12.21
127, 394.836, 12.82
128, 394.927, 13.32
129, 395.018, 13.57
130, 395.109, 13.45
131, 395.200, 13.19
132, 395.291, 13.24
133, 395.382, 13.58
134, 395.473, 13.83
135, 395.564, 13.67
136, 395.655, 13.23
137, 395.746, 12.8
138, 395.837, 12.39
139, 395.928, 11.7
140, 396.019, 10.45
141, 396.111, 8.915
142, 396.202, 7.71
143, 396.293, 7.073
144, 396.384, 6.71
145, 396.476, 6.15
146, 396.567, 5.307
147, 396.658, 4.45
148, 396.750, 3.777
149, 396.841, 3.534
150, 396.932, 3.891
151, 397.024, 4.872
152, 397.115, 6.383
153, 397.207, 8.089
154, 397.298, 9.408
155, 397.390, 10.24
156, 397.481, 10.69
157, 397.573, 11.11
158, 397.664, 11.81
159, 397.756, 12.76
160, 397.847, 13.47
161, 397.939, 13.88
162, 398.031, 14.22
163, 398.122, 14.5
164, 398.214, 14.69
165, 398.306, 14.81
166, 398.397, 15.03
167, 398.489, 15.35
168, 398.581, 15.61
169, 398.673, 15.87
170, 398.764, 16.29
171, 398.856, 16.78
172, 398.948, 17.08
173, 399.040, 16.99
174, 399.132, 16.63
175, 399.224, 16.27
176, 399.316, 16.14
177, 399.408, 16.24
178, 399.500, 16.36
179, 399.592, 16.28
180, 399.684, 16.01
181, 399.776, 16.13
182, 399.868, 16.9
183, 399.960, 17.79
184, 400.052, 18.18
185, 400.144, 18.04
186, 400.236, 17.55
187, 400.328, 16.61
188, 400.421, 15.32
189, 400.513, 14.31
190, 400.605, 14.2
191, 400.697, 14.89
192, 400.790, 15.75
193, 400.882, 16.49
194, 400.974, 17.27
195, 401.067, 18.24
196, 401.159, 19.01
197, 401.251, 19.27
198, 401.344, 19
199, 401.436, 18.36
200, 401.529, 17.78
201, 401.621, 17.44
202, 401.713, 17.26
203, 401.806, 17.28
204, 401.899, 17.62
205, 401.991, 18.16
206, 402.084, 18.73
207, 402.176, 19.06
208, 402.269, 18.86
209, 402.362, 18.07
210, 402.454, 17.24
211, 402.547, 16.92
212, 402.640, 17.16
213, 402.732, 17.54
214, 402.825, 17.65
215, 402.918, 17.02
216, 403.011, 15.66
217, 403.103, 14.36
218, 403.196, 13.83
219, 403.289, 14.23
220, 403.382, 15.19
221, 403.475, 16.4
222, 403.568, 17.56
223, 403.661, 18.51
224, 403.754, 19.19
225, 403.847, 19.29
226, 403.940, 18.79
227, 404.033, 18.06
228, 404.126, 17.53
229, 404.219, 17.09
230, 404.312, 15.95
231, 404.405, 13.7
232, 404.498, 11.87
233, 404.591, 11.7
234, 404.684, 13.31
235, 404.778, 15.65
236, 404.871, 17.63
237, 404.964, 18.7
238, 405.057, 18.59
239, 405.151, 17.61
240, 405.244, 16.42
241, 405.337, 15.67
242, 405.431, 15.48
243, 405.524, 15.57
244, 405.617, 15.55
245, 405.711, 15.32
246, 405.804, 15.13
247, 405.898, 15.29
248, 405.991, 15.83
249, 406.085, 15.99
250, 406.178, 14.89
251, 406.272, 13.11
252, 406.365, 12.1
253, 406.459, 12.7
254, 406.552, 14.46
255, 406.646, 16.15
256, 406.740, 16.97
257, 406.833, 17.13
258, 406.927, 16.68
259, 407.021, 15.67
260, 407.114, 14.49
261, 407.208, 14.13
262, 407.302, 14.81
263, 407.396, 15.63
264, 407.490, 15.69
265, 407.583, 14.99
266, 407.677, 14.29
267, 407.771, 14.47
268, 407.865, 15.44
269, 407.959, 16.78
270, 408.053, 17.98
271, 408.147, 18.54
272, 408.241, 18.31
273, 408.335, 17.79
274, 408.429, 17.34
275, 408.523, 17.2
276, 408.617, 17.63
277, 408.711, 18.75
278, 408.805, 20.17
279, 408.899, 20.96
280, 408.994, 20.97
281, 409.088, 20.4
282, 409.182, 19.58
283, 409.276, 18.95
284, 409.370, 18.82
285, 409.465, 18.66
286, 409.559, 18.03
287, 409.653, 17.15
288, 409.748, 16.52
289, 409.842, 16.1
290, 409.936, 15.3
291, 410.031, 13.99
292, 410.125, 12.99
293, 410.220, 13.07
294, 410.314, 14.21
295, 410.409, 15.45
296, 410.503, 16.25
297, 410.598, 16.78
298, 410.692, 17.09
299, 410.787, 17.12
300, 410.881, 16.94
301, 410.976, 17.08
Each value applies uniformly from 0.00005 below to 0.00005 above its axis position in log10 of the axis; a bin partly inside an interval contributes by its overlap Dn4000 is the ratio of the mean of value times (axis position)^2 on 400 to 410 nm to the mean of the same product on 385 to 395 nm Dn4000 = 1.85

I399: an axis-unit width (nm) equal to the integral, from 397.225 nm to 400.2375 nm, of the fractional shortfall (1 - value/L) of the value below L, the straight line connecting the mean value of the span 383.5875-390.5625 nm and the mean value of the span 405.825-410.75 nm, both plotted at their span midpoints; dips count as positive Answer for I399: -0.37 nm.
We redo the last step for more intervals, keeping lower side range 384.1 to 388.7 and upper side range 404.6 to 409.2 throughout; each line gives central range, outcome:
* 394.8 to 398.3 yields 0.67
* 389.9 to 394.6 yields 0.78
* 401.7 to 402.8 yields -0.22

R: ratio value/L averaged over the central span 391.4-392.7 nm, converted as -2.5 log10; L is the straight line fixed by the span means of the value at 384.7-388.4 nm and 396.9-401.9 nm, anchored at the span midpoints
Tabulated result 0.12 mag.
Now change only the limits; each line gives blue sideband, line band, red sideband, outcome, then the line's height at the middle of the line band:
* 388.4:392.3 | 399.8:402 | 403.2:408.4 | -0.186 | 14.5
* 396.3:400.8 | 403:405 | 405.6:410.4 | -0.081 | 15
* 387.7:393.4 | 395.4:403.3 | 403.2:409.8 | -0.033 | 13.7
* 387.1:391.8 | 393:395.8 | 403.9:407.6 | 0.324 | 12.4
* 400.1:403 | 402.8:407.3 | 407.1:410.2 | 0.091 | 17.2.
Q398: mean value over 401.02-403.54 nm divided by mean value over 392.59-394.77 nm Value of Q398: 2.5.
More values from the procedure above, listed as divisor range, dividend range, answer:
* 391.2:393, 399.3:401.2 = 1.57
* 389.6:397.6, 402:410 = 1.71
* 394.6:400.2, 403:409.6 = 1.31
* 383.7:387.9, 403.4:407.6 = 1.70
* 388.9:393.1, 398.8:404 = 1.54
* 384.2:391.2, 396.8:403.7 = 1.50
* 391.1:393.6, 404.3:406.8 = 1.66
